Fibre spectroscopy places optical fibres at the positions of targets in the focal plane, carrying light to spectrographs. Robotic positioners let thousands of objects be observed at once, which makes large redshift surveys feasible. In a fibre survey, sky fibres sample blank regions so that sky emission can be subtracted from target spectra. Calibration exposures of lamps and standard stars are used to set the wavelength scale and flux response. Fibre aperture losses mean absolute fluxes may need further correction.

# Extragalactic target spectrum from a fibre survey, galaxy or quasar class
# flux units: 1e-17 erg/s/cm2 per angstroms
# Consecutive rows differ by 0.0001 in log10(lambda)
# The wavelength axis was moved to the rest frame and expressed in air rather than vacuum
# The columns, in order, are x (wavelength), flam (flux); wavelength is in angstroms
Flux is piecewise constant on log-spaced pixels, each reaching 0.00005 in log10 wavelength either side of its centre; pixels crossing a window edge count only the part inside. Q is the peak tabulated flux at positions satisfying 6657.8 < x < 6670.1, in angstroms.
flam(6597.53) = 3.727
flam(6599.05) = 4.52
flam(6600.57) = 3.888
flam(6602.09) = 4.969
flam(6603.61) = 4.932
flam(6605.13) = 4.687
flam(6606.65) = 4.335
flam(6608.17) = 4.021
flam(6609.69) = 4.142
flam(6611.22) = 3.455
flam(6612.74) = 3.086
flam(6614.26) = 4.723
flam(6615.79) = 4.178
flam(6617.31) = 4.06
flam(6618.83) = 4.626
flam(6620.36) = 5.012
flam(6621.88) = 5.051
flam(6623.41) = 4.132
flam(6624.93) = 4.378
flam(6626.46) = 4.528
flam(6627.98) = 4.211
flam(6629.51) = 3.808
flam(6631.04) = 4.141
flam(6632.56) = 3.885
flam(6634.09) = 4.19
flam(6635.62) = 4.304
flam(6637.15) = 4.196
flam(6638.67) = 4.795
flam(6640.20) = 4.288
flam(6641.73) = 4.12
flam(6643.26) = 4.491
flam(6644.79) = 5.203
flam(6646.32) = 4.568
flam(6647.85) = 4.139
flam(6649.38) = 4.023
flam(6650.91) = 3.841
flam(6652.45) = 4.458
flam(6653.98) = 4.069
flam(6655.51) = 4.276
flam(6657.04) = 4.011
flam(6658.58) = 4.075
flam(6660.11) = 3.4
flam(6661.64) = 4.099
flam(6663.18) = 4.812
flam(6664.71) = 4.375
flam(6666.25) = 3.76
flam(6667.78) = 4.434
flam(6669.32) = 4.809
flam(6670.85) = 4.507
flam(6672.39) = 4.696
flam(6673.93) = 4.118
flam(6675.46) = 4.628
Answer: 4.812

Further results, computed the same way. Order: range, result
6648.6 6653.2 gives 4.458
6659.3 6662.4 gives 4.099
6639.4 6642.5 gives 4.288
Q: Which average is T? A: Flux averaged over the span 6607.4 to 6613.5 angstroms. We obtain 3.68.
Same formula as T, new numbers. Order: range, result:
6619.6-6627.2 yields 4.62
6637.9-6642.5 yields 4.41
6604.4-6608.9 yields 4.35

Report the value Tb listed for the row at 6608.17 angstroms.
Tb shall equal 4.021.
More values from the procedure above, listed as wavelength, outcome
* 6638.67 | 4.795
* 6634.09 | 4.19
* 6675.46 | 4.628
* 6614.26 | 4.723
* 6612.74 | 3.086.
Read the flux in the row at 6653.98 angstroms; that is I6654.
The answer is 4.069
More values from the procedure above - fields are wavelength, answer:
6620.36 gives 5.012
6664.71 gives 4.375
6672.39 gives 4.696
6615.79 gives 4.178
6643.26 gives 4.491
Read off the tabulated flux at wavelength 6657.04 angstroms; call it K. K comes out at 4.011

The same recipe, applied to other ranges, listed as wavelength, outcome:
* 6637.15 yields 4.196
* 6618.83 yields 4.626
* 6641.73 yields 4.12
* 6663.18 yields 4.812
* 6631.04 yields 4.141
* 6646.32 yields 4.568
